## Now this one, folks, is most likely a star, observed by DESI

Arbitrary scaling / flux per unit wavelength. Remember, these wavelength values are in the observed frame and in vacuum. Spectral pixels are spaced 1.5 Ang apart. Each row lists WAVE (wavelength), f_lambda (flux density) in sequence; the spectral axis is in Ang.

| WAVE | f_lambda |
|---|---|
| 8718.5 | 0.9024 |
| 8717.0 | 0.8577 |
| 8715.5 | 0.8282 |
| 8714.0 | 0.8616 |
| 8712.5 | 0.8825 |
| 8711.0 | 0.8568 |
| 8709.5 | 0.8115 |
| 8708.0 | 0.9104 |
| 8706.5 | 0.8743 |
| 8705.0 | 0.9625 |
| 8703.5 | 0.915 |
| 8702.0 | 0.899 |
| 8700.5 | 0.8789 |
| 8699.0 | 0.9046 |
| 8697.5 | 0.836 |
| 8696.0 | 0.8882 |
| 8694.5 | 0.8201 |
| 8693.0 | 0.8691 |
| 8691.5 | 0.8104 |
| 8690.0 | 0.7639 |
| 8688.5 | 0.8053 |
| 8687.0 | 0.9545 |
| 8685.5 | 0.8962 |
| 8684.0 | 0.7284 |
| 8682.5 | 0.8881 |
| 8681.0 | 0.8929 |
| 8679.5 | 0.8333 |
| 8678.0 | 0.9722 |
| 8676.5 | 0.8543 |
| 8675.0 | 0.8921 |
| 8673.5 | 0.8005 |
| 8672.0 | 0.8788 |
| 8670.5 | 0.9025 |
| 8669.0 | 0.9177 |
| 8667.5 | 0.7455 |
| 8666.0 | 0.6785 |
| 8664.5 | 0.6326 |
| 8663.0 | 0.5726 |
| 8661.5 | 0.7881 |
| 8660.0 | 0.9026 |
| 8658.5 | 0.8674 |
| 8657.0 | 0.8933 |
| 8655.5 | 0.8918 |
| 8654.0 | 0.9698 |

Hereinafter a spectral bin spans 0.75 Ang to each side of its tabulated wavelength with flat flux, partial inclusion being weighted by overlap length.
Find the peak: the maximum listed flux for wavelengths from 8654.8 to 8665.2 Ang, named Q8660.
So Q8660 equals 0.9026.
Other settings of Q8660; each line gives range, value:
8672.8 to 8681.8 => 0.9722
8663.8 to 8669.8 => 0.9177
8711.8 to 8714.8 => 0.8825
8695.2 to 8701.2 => 0.9046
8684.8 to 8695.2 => 0.9545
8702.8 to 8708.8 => 0.9625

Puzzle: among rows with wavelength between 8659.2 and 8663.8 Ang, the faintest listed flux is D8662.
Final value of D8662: 0.5726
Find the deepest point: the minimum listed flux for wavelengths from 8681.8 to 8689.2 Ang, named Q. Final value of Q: 0.7284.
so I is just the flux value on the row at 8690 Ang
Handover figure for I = 0.7639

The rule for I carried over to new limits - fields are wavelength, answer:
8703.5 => 0.915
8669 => 0.9177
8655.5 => 0.8918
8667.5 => 0.7455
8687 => 0.9545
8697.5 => 0.836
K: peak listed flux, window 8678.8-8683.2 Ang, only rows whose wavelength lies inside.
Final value 0.8929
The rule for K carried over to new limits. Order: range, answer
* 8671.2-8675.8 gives 0.8921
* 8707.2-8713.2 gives 0.9104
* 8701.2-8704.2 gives 0.915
